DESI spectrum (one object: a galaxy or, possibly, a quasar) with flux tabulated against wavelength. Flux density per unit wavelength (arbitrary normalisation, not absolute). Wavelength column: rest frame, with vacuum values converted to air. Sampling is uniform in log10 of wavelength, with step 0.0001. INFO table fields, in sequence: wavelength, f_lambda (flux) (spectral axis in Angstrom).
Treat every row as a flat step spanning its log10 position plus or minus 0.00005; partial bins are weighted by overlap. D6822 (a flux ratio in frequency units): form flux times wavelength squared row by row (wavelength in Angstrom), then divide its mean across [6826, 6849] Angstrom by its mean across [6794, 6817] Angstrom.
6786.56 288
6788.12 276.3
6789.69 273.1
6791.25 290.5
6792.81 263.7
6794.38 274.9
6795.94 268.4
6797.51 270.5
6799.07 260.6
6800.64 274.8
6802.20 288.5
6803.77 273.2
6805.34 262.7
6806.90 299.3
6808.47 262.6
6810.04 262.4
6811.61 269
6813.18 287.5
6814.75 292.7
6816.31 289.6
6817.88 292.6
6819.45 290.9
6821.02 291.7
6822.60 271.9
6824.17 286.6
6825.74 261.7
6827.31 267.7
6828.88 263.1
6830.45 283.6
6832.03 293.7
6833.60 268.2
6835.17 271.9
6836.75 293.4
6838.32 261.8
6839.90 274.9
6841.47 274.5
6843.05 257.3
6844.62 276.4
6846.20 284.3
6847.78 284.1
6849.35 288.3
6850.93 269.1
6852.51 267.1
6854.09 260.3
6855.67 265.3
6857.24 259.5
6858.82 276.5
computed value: 1.0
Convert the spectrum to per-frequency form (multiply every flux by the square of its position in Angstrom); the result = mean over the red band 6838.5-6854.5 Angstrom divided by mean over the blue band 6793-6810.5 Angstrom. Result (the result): 1.0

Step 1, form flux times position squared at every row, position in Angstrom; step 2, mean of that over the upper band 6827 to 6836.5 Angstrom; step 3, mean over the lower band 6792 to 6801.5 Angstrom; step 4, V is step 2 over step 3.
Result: 1.04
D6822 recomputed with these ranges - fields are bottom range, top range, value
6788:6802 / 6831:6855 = 1.02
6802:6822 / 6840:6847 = 0.98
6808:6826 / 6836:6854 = 0.99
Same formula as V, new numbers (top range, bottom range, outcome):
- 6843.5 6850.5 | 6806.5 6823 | 1.01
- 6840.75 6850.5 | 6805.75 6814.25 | 1.01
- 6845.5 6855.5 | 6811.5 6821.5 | 0.96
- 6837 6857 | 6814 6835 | 0.98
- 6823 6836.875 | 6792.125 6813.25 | 1.02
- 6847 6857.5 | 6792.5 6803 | 1.01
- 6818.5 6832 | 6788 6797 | 1.02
